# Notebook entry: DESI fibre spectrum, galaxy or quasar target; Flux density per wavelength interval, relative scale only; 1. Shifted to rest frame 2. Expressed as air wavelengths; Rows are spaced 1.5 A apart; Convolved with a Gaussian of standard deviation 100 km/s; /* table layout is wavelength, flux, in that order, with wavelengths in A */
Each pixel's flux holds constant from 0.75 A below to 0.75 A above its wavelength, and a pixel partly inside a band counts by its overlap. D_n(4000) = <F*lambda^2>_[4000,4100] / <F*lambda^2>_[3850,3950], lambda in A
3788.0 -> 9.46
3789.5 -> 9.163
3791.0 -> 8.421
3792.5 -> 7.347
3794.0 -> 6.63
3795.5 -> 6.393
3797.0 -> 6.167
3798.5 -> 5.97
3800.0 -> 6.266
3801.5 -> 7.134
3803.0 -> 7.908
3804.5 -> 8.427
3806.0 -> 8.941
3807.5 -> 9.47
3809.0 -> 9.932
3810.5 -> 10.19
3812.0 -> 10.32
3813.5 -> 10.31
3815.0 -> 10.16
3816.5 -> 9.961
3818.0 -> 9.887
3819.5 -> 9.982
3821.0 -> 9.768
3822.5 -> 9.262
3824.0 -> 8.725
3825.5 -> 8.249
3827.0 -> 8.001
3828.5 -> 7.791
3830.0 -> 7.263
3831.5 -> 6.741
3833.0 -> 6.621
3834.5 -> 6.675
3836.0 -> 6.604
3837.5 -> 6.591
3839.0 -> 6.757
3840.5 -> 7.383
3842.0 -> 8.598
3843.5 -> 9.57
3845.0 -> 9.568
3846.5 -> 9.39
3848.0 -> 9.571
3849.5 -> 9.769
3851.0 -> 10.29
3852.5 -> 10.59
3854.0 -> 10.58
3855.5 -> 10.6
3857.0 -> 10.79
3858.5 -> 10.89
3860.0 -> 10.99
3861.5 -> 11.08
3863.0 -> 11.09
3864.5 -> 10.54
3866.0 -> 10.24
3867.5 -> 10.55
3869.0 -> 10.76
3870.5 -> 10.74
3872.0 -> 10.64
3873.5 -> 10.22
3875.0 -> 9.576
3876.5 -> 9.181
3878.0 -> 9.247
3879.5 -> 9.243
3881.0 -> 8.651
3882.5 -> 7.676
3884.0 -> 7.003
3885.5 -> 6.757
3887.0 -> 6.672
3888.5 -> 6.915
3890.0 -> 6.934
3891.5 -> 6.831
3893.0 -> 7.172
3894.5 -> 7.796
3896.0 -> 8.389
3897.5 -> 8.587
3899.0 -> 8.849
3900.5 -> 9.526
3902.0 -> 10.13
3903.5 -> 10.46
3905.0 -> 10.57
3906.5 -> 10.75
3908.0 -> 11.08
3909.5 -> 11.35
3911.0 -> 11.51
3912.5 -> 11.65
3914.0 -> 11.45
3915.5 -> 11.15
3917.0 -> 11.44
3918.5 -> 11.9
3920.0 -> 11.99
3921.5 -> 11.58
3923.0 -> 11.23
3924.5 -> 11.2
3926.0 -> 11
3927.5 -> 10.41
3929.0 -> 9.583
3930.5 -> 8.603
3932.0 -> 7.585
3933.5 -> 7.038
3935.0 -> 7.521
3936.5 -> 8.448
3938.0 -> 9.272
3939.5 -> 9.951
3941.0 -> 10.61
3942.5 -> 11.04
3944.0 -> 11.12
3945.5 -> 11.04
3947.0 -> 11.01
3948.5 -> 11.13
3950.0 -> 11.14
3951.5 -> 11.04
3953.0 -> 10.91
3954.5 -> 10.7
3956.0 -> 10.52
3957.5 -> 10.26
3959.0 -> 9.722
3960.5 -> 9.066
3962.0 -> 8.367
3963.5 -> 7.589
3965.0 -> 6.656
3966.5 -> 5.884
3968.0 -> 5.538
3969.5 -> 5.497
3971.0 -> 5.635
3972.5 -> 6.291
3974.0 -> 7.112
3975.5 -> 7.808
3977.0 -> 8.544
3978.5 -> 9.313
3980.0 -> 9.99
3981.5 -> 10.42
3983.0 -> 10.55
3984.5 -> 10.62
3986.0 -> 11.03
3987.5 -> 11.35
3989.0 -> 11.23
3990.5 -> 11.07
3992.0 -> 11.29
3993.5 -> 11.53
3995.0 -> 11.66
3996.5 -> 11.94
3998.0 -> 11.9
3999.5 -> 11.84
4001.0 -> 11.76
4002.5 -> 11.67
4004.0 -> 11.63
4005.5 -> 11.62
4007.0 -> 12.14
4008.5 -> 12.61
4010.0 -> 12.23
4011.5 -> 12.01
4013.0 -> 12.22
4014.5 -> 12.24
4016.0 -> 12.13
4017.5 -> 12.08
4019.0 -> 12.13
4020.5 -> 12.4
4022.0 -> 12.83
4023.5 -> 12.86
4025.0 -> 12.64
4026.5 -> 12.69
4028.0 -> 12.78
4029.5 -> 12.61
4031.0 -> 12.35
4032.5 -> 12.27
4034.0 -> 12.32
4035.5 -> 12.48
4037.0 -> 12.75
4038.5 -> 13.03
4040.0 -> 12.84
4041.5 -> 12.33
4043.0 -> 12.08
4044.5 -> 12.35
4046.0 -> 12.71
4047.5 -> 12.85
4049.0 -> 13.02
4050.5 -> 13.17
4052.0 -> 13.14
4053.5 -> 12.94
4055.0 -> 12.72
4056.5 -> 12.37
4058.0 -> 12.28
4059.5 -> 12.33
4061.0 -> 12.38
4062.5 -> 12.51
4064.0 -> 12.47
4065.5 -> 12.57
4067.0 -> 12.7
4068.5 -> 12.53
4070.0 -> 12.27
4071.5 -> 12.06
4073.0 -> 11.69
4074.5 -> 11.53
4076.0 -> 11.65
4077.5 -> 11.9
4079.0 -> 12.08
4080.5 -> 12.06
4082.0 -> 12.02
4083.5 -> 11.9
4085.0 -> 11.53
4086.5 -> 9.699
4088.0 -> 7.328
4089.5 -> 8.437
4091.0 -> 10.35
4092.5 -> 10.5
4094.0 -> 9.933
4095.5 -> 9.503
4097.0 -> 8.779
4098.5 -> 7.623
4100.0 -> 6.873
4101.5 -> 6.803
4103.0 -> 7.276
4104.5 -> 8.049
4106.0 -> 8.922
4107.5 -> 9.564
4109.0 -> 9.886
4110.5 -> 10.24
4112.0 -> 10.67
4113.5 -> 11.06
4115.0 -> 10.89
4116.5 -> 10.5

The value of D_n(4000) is 1.30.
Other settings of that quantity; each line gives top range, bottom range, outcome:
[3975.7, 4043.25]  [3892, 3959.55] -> 1.21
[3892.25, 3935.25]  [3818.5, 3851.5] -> 1.26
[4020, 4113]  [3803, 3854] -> 1.45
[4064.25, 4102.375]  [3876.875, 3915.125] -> 1.29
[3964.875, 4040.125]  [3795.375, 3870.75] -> 1.32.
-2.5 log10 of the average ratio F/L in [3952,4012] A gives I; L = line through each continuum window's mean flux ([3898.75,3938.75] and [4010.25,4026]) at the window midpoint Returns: 0.17 mag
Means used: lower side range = 10.3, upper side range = 12.4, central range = 9.93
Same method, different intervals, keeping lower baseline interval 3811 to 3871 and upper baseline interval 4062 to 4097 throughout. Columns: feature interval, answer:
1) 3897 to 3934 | -0.058 mag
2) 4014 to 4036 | -0.157 mag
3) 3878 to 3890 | 0.257 mag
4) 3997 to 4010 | -0.126 mag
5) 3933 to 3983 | 0.139 mag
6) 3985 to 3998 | -0.088 mag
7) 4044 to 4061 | -0.157 mag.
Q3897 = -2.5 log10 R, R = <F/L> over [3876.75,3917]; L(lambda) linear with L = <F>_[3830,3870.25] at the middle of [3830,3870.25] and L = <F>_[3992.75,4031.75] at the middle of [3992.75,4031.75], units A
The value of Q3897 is 0.12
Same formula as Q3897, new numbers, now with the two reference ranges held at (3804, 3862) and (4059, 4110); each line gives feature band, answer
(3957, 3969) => 0.254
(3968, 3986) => 0.189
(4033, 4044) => -0.218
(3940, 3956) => -0.123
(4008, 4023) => -0.210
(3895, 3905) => 0.014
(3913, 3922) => -0.205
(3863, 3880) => -0.089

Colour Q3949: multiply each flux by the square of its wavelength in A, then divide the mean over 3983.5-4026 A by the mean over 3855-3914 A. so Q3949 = 1.3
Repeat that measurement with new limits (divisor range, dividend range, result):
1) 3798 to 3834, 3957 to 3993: 1.11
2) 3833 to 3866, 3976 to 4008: 1.27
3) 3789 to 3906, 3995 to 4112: 1.45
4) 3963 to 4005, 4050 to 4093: 1.28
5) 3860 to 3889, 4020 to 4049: 1.46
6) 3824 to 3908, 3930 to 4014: 1.17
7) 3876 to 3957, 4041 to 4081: 1.37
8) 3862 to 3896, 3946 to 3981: 1.03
